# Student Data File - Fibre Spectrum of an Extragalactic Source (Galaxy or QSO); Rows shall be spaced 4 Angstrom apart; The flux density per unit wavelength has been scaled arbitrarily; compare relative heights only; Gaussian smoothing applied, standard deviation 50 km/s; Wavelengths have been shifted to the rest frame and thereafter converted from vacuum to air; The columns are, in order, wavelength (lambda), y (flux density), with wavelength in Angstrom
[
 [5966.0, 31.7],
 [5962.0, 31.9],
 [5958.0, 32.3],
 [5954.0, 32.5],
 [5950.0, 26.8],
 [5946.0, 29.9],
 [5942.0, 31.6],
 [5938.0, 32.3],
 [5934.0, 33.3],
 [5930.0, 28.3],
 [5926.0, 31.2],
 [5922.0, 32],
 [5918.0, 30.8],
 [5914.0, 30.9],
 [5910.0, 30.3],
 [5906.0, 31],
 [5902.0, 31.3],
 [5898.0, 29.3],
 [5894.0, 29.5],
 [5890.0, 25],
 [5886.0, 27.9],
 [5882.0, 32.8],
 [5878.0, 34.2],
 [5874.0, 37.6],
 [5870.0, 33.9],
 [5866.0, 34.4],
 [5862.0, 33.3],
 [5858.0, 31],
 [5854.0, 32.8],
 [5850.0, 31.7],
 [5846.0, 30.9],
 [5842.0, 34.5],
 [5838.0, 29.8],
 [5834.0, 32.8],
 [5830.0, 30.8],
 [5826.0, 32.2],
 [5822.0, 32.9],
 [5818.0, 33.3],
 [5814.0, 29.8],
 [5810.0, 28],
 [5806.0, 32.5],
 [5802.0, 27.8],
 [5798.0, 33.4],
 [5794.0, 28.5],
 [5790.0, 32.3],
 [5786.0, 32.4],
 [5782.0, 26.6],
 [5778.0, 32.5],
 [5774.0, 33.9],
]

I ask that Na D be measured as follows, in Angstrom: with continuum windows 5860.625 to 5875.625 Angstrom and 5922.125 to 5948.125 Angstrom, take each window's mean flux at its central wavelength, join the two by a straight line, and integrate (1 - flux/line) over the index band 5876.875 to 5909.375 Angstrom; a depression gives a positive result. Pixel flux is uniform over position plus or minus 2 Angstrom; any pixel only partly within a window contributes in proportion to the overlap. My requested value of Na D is 3.3 Angstrom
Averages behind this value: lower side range 34.8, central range 30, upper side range 31.1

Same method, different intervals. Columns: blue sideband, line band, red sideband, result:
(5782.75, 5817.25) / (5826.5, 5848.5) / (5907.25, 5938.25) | -0.78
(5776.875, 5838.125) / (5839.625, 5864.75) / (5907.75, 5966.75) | -1.12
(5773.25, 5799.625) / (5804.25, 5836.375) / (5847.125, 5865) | 0.22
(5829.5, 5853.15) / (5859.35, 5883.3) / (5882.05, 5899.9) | -3.64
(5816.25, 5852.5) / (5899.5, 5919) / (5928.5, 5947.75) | 0.37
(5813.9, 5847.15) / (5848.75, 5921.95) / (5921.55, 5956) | -0.28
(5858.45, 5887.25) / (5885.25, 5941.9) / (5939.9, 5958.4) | 2.69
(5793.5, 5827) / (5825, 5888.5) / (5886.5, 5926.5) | -4.09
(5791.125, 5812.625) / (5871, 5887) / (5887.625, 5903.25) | -2.55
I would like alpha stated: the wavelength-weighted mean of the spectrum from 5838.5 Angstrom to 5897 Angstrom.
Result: 32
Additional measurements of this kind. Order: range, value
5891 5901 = 29.1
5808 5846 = 31.5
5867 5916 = 31.2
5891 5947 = 30.7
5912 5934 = 30.9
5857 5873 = 33.6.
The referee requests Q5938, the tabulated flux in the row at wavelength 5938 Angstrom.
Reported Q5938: 32.3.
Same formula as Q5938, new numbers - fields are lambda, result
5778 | 32.5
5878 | 34.2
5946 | 29.9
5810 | 28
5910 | 30.3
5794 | 28.5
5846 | 30.9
